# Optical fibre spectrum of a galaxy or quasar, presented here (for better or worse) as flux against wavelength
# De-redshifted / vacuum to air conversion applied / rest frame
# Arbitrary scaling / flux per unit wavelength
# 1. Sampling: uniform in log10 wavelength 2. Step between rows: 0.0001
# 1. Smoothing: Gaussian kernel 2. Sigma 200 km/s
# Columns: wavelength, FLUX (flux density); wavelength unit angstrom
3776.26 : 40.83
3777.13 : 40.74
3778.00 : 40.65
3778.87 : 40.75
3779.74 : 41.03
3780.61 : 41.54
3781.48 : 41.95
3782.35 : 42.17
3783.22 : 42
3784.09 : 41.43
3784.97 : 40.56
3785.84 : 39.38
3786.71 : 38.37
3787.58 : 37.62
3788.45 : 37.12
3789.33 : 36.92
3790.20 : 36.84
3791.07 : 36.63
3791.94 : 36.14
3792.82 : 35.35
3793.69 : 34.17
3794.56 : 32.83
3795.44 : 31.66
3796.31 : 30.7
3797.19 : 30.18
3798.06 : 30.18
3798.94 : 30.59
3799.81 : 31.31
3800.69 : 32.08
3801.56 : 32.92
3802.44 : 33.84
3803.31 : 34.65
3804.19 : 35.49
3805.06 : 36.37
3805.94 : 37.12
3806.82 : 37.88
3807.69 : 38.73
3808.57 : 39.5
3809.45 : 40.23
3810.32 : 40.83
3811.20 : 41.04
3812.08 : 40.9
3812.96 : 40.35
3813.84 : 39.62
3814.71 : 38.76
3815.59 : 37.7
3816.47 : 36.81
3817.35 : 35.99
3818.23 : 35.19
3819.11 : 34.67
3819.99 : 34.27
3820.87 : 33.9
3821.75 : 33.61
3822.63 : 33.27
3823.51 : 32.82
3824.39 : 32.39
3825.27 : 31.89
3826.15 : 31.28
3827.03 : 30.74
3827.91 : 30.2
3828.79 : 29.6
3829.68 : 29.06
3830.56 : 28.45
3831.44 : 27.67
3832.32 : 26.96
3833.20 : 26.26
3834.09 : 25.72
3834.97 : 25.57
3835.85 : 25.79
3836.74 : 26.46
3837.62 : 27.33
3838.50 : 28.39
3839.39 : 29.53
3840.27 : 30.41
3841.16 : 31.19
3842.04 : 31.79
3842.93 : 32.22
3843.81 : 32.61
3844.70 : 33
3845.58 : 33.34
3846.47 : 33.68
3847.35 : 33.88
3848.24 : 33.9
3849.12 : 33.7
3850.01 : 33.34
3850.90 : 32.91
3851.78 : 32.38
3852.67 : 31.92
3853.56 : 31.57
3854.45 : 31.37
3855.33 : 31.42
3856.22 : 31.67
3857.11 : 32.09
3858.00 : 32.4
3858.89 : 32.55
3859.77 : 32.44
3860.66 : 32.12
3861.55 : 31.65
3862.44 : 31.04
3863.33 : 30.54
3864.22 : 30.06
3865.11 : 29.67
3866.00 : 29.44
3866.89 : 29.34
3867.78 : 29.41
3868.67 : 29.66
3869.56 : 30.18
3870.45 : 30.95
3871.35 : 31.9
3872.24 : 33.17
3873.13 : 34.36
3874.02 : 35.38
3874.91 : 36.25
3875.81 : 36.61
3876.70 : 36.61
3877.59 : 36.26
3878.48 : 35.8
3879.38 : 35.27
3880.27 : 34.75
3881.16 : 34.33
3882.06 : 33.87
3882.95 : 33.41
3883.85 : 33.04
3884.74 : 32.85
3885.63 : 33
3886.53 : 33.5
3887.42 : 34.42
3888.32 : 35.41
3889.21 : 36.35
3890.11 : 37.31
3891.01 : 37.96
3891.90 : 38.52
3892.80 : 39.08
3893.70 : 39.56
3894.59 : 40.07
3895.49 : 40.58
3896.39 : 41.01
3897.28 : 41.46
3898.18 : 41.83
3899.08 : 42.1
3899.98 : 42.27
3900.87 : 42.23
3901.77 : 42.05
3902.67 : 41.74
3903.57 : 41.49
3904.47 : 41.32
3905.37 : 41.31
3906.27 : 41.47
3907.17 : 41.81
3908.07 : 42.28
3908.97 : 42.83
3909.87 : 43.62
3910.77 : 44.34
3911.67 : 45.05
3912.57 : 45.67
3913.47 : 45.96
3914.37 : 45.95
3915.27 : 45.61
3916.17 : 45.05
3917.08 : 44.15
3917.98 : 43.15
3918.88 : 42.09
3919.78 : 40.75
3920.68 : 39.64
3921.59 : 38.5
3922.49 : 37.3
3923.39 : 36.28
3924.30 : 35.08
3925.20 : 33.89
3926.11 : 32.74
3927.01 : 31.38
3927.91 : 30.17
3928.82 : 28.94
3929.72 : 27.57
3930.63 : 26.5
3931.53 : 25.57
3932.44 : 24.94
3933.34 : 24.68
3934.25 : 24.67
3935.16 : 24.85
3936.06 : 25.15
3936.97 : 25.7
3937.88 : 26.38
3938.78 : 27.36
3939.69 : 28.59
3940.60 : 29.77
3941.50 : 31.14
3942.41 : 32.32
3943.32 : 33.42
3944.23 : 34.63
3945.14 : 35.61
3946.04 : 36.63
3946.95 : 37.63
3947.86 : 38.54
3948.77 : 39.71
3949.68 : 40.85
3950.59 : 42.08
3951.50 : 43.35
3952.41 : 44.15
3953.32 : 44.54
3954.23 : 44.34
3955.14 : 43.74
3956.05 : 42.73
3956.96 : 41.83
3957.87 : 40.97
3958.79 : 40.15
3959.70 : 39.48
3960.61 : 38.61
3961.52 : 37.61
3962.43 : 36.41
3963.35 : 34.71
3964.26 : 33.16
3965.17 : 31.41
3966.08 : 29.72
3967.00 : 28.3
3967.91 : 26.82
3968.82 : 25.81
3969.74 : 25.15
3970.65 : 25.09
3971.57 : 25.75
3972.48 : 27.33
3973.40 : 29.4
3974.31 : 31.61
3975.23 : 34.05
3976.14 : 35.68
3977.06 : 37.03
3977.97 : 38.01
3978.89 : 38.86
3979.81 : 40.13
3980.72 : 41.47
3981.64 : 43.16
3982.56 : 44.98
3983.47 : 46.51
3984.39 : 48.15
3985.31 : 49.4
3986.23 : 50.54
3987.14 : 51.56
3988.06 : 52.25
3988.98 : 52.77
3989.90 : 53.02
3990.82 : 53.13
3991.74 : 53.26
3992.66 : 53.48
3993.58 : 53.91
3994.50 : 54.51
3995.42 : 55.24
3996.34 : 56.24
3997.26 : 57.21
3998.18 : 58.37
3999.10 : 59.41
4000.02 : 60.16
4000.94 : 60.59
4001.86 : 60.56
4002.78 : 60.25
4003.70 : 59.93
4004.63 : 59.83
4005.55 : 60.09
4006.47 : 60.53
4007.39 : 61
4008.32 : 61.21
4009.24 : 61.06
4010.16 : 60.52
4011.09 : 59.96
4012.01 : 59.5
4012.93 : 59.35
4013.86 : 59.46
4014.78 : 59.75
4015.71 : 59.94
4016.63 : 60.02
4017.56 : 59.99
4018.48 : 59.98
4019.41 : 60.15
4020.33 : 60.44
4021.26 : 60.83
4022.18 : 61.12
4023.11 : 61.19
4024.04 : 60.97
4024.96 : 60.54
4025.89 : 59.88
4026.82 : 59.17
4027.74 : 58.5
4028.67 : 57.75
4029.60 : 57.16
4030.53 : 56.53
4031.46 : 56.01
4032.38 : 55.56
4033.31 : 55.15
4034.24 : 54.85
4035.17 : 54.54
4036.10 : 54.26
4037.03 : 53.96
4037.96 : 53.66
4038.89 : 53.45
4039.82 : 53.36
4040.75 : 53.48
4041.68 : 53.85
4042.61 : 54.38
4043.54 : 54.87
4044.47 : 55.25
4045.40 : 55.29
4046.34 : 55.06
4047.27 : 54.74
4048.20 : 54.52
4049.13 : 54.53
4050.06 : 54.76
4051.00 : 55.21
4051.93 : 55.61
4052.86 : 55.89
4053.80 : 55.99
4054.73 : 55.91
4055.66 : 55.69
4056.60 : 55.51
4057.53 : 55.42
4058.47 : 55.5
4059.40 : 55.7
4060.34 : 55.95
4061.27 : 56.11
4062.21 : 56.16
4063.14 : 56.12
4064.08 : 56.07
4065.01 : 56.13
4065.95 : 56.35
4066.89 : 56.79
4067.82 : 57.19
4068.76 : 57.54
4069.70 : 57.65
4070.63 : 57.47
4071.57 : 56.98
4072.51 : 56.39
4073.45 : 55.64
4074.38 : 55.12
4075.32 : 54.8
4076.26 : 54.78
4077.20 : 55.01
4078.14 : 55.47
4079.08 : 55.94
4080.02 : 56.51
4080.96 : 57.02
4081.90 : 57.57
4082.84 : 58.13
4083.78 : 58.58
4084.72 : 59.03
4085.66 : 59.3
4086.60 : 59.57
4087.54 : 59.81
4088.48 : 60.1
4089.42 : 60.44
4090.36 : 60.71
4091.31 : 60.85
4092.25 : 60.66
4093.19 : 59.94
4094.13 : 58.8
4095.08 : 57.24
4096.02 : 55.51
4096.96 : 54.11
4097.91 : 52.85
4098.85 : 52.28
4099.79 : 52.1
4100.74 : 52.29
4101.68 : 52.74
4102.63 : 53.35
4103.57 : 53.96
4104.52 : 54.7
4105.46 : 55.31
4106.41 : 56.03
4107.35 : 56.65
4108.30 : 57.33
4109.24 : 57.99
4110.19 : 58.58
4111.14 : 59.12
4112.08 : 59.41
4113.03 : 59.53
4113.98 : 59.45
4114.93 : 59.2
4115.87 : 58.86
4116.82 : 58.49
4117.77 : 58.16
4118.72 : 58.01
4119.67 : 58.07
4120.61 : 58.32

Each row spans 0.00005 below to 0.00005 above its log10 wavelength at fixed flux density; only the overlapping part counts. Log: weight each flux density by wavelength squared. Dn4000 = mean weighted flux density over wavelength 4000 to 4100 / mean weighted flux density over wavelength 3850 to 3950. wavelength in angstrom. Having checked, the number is 1.75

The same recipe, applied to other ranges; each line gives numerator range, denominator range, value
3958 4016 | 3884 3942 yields 1.33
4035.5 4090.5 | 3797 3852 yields 1.92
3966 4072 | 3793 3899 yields 1.72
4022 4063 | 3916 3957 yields 1.69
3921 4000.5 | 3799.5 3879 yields 1.24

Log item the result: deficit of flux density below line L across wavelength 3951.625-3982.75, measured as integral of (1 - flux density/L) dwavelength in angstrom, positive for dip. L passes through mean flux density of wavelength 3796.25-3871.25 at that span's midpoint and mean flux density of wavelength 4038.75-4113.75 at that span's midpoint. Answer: 6.6 angstrom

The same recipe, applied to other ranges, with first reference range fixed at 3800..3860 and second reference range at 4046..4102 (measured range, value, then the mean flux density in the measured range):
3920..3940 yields 5.92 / 29.9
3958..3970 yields 3.30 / 33.2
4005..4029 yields -4.31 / 60.1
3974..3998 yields 0.35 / 47.4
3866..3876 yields 1.29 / 32.2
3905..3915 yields -0.73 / 43.7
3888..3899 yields -0.03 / 39.2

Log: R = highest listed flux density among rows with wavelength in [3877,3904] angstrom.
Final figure 42.27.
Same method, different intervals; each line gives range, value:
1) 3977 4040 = 61.21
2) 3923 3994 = 53.91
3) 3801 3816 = 41.04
